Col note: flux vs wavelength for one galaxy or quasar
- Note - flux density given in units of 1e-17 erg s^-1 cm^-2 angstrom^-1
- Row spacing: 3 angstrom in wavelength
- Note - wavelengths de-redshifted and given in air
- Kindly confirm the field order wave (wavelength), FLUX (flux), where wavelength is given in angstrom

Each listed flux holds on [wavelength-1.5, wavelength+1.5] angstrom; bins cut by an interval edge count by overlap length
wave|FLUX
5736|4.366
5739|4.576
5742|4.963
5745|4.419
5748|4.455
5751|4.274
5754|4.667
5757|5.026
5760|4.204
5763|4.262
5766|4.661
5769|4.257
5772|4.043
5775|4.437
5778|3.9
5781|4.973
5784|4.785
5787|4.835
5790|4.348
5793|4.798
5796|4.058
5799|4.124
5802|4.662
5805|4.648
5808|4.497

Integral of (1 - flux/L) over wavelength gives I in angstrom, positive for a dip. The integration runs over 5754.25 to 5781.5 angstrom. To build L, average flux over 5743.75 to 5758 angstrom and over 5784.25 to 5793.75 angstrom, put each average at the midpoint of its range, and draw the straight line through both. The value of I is 1.2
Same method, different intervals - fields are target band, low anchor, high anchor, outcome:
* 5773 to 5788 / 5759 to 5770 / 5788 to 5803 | -0.6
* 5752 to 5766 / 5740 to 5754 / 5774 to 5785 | 0.0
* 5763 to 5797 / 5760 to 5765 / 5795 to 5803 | -1.4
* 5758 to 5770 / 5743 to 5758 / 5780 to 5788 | 0.8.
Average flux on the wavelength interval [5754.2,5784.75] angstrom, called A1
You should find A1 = 4.46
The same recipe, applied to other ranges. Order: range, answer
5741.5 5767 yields 4.53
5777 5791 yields 4.6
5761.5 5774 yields 4.31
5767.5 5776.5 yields 4.25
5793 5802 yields 4.3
